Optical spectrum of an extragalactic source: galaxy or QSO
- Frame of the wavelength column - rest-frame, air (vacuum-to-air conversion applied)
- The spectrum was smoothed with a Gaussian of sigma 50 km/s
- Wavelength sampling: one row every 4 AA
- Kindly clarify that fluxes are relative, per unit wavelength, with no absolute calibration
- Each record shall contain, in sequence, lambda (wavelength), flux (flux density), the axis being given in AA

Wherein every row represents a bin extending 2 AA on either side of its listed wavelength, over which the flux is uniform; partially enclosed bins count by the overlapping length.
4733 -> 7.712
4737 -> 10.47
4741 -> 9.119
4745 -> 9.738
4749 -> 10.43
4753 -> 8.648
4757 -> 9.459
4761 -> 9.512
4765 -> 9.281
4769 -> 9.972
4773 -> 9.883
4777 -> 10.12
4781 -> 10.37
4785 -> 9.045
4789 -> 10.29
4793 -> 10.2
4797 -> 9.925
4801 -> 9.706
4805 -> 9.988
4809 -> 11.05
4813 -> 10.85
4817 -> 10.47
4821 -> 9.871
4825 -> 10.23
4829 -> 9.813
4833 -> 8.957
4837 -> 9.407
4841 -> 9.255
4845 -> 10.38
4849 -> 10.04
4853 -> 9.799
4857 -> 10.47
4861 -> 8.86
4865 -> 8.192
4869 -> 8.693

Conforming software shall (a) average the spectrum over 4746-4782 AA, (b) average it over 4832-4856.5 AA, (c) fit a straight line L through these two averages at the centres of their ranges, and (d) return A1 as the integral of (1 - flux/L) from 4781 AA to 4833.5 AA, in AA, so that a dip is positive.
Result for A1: -1.91 AA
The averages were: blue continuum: 9.72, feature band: 10.1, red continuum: 9.72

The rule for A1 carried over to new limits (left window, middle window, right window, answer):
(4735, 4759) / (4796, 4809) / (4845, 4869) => -0.7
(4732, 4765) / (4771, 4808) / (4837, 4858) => -1.3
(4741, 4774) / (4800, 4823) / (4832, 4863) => -1.7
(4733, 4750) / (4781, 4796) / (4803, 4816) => 0.6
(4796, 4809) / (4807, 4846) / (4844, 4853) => 0.2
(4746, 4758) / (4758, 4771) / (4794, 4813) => 0.2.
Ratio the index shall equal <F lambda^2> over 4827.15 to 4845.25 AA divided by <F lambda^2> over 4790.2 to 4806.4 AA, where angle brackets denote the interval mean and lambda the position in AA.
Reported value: 1.0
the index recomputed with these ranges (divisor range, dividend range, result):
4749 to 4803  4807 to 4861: 1.05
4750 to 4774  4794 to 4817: 1.11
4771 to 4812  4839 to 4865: 0.98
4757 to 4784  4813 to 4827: 1.07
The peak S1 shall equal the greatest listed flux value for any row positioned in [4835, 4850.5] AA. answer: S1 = 10.38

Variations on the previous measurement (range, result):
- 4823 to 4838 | 10.23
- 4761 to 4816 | 11.05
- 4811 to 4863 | 10.85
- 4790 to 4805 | 10.2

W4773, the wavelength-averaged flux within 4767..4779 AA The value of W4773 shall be 9.99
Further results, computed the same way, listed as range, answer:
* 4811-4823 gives 10.4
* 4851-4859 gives 10.1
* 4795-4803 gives 9.82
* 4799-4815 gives 10.4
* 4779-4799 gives 9.97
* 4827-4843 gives 9.36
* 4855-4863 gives 9.66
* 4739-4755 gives 9.48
